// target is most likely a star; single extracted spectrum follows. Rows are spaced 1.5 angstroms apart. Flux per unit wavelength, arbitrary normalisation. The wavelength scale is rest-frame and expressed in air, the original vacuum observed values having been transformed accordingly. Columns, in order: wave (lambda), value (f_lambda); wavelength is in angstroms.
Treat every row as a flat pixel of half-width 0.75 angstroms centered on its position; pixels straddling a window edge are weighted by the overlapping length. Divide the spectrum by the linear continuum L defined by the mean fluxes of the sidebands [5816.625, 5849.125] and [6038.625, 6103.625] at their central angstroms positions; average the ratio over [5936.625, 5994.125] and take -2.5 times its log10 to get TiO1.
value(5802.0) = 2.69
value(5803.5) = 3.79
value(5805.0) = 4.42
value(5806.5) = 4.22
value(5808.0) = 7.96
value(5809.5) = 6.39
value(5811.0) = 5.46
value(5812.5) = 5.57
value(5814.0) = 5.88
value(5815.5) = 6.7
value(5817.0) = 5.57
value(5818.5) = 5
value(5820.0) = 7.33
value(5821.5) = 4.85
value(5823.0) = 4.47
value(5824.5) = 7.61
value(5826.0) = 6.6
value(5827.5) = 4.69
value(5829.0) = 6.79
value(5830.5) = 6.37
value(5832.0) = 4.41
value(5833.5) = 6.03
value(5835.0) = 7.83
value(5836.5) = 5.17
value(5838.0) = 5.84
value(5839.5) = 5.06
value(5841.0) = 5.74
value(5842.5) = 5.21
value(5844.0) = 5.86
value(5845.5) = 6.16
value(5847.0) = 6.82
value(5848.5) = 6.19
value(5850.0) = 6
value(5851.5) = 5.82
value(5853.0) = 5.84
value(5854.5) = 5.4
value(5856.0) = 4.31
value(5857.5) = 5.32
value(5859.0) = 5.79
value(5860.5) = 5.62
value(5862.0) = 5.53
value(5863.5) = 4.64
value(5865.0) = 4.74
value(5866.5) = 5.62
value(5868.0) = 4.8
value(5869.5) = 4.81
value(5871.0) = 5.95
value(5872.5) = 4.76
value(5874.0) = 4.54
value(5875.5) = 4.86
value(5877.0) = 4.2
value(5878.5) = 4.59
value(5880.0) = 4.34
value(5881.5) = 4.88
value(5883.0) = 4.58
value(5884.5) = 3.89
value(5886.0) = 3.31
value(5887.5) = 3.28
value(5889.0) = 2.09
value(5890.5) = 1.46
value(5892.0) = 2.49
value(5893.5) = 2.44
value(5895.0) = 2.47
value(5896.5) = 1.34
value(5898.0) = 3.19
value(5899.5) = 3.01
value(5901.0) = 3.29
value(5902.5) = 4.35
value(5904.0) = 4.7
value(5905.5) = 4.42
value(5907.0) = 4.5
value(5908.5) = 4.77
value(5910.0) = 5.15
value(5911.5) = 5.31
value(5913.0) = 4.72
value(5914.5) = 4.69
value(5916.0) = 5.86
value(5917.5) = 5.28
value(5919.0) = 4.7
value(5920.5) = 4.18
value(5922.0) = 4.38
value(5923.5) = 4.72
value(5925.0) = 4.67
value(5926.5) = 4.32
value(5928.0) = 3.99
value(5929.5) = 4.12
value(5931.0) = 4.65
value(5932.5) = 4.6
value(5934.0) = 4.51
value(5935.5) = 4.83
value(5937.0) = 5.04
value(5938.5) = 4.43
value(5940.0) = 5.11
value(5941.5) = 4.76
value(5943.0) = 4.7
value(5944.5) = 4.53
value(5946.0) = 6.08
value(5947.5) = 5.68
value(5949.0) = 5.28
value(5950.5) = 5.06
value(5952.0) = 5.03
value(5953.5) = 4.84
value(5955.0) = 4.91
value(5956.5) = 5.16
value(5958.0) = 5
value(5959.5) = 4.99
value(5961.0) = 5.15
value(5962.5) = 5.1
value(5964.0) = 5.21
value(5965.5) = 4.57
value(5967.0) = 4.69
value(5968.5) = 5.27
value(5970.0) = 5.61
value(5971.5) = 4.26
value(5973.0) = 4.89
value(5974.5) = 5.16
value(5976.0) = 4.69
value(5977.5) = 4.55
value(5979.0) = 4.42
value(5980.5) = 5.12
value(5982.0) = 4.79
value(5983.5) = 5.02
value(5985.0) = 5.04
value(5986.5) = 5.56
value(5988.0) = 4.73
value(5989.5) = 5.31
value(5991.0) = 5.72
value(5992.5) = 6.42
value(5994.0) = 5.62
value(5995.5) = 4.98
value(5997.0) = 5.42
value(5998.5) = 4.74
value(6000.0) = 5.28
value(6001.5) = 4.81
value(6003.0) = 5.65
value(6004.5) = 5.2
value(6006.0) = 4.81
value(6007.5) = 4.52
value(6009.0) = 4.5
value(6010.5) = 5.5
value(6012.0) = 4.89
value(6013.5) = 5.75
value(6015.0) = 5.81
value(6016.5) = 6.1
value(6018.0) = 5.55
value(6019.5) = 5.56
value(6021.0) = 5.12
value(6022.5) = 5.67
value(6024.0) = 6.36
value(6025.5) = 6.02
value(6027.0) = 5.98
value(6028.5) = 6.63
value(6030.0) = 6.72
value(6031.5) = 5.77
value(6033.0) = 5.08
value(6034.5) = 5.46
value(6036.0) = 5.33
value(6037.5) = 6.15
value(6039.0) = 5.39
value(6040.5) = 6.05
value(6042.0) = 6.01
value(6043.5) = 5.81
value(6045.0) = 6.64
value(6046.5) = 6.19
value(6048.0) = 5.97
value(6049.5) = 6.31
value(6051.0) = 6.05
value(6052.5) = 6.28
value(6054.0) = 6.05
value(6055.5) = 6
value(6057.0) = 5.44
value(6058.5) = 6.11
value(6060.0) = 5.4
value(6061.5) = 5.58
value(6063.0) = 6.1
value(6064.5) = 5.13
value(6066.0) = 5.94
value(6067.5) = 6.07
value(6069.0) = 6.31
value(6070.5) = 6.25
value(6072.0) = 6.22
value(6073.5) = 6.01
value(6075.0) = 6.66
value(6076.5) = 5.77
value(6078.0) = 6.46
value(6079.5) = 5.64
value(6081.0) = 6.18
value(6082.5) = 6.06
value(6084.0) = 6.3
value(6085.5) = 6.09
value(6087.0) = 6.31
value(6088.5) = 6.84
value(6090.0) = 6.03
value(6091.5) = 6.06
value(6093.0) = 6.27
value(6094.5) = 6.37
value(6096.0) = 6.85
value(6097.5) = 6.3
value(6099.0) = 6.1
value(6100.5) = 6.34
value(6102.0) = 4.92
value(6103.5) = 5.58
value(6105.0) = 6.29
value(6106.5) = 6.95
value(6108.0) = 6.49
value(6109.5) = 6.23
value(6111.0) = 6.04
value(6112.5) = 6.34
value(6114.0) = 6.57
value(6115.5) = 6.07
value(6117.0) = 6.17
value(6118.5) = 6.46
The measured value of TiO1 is 0.183 mag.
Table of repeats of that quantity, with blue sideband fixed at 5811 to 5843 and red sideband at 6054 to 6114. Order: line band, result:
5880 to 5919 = 0.47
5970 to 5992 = 0.20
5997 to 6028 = 0.12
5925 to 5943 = 0.28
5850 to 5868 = 0.10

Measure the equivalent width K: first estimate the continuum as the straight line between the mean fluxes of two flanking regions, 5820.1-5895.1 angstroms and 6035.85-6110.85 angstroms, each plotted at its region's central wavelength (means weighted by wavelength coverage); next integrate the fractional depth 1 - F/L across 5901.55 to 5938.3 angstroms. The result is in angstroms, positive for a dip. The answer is 4.6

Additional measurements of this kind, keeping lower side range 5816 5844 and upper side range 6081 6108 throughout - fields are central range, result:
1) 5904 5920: 2.8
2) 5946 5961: 2.1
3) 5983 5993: 1.1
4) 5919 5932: 3.4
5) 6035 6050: 0.4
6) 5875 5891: 5.7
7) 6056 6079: 0.8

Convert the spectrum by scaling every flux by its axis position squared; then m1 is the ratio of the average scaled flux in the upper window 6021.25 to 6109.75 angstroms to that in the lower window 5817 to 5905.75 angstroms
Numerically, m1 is 1.3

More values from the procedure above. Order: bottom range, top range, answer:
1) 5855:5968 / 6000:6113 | 1.37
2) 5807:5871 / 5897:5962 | 0.84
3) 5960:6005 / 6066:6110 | 1.26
